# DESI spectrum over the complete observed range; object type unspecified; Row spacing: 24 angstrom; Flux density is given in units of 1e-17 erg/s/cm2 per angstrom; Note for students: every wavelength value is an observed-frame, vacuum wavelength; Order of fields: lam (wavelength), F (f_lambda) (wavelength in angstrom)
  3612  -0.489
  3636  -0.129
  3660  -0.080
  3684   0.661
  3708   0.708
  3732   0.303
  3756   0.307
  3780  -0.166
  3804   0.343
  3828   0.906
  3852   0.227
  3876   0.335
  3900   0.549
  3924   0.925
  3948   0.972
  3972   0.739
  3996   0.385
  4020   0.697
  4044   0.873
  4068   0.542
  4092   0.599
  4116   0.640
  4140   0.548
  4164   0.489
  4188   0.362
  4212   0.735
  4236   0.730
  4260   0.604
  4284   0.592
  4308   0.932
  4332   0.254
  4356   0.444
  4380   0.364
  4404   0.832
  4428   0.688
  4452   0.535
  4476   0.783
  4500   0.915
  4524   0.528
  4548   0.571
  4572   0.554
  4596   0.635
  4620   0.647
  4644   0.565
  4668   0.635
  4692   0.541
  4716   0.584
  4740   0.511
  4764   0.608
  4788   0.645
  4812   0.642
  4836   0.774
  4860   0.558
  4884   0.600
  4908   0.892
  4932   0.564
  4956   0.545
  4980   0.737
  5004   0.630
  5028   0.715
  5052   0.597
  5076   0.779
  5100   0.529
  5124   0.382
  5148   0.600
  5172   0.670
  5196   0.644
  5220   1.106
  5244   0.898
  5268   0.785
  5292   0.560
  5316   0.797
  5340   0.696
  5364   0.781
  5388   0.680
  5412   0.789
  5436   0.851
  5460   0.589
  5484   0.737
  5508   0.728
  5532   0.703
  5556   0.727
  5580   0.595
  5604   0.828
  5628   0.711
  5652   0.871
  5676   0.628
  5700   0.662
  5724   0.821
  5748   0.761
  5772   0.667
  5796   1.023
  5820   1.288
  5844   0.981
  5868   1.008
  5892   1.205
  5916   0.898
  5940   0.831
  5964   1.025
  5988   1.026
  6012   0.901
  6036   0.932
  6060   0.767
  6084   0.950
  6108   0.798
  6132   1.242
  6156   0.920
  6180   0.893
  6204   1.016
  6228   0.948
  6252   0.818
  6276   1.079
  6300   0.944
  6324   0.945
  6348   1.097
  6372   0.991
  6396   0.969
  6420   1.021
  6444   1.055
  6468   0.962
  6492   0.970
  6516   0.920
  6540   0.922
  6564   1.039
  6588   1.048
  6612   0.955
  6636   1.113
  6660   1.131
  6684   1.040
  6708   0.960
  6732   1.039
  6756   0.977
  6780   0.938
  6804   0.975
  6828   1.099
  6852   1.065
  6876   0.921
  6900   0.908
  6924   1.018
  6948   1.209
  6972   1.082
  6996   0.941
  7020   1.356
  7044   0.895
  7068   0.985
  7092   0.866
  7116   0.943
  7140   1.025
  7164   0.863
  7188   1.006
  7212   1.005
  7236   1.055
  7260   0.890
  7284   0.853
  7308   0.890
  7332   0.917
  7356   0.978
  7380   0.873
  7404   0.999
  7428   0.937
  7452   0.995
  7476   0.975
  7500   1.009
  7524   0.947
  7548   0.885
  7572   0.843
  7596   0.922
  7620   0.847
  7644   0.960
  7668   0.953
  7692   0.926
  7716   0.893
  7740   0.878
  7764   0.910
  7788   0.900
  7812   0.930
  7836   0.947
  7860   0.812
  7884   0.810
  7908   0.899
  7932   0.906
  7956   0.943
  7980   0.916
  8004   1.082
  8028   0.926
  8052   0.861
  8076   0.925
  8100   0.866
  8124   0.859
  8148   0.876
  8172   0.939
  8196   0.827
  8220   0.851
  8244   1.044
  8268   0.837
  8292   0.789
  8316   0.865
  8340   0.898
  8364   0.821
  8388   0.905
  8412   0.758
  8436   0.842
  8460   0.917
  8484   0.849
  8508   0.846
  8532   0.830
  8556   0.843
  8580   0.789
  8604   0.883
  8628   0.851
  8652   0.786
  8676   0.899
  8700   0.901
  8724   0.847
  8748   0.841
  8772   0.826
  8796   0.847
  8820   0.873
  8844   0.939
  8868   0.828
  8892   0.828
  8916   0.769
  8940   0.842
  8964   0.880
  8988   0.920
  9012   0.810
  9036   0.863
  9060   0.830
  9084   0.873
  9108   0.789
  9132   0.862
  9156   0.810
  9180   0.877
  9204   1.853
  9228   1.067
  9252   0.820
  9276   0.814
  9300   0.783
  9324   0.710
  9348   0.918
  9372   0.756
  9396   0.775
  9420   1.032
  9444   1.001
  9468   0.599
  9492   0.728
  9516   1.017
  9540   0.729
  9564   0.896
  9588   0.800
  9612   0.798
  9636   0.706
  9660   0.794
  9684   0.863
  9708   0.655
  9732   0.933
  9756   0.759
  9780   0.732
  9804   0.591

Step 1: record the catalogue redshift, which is 0.403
